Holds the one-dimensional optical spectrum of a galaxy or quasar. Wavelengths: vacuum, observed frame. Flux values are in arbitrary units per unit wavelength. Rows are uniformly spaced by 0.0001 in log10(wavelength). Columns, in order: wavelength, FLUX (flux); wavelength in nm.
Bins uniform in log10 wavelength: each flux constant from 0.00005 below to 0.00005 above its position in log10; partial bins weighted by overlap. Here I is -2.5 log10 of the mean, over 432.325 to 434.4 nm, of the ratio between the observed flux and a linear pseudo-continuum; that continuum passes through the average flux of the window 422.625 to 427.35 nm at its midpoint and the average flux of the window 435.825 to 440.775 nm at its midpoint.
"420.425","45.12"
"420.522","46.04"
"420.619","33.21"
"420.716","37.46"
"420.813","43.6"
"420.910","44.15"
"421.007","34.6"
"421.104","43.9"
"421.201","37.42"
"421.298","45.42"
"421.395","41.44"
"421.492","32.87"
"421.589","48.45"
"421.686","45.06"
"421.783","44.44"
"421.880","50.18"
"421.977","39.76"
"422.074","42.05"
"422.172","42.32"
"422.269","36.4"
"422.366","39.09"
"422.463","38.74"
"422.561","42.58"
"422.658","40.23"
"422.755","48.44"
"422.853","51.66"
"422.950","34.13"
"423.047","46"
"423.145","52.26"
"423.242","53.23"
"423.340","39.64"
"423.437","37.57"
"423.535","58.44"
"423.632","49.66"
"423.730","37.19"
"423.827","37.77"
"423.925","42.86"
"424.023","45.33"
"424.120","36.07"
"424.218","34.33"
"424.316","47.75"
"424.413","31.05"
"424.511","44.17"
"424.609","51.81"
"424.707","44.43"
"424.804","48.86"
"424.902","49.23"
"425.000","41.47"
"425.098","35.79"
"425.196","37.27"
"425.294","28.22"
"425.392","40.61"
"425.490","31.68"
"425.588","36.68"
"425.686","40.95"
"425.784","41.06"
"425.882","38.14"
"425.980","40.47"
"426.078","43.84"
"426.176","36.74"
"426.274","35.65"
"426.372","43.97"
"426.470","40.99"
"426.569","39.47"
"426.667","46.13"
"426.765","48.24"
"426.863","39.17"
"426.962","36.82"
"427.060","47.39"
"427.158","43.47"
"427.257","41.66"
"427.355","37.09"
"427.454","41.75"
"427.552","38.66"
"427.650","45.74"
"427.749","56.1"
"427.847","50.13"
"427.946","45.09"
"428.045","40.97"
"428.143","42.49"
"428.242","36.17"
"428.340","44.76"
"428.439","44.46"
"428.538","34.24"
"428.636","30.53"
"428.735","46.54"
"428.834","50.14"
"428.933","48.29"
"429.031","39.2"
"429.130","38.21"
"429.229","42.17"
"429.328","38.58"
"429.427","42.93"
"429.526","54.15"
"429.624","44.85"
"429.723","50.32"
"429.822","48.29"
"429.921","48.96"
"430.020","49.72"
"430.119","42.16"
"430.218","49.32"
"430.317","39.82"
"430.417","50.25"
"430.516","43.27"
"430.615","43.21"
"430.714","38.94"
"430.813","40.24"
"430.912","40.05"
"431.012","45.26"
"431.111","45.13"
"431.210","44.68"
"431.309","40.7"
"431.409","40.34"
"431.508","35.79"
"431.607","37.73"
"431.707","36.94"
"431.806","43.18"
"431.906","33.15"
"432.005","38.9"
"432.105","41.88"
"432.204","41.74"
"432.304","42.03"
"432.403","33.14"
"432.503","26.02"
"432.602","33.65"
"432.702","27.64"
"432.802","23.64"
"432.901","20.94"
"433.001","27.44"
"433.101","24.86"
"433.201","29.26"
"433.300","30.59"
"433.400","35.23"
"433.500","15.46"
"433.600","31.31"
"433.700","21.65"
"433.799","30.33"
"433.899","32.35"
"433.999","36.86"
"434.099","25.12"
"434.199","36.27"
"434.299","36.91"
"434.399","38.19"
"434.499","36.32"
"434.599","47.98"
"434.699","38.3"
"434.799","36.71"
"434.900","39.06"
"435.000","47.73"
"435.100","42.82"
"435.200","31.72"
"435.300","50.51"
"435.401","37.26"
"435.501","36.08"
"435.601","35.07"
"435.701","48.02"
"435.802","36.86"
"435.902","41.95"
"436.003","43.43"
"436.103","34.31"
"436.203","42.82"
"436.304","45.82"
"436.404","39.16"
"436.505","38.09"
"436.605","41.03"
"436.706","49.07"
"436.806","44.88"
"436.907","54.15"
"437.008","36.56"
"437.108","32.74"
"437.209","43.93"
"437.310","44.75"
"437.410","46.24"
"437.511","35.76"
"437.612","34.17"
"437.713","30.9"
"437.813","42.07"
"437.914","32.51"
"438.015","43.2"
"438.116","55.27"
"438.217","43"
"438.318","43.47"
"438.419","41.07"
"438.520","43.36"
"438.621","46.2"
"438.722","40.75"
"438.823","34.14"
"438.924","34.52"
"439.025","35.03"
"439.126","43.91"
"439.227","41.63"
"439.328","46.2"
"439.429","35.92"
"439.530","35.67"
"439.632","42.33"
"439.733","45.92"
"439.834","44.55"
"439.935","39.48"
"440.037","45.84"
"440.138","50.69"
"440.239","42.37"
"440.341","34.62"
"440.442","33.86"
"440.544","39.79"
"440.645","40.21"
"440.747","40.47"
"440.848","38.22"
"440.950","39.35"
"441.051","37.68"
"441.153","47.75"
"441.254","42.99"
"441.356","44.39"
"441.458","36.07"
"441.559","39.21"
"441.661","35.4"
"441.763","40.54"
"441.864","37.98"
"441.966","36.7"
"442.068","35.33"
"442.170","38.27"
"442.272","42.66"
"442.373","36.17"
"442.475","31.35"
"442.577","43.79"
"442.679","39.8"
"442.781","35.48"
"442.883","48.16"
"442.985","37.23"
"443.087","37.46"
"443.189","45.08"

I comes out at 0.38 mag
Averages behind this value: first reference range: 42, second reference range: 41.2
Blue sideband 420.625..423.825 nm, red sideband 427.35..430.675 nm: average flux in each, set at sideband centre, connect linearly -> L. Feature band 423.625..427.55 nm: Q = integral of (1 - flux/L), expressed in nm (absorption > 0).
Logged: 0.25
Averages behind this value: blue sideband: 42.9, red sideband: 44.2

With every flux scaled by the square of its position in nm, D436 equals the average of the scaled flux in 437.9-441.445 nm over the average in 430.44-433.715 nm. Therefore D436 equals 1.22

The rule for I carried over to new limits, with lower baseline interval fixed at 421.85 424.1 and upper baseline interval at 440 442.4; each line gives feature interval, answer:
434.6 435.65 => 0.03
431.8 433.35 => 0.28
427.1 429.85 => -0.03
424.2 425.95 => 0.07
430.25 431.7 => 0.01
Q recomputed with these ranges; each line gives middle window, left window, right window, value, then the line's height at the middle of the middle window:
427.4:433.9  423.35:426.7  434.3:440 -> 0.27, 41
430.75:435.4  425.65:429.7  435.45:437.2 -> 0.68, 41.7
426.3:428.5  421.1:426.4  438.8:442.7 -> -0.09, 41.4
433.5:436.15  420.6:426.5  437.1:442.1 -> 0.25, 40.8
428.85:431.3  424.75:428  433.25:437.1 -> -0.28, 40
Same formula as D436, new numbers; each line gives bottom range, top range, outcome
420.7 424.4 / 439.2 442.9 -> 1.02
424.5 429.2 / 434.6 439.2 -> 1.03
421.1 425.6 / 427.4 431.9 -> 1.05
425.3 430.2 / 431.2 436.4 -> 0.87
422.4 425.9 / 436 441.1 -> 1.04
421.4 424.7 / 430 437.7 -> 0.93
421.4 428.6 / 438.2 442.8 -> 1.02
